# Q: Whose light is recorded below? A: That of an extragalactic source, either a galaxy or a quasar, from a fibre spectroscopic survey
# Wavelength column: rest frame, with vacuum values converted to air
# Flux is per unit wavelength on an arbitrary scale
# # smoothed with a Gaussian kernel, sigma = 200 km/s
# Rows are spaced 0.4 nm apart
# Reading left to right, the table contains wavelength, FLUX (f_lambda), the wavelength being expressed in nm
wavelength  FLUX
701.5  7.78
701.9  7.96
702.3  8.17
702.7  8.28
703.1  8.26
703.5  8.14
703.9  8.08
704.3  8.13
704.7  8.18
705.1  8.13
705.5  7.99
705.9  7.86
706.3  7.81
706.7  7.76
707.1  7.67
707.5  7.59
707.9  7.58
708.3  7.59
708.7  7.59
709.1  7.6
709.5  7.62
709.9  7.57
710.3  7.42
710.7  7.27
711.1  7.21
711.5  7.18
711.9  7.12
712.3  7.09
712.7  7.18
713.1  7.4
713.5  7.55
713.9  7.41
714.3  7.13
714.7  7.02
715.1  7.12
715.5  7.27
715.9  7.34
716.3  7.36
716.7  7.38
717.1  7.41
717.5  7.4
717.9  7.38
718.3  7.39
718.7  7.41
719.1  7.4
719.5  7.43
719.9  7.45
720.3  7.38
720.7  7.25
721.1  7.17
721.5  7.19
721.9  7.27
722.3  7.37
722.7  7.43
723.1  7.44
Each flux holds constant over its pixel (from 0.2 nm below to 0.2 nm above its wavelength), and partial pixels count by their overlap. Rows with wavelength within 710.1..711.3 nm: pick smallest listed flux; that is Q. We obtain 7.21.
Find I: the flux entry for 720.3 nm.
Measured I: 7.38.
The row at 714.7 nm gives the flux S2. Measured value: 7.02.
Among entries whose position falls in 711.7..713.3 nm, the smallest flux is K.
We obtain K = 7.09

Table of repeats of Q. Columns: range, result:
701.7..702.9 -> 7.96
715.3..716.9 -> 7.27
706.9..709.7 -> 7.58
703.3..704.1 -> 8.08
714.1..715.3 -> 7.02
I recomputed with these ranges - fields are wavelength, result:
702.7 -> 8.28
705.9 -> 7.86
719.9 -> 7.45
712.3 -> 7.09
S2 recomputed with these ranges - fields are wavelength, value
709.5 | 7.62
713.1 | 7.4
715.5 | 7.27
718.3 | 7.39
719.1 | 7.4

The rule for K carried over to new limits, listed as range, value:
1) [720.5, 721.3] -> 7.17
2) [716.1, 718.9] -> 7.36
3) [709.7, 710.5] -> 7.42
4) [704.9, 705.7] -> 7.99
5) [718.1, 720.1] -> 7.39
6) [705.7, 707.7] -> 7.59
